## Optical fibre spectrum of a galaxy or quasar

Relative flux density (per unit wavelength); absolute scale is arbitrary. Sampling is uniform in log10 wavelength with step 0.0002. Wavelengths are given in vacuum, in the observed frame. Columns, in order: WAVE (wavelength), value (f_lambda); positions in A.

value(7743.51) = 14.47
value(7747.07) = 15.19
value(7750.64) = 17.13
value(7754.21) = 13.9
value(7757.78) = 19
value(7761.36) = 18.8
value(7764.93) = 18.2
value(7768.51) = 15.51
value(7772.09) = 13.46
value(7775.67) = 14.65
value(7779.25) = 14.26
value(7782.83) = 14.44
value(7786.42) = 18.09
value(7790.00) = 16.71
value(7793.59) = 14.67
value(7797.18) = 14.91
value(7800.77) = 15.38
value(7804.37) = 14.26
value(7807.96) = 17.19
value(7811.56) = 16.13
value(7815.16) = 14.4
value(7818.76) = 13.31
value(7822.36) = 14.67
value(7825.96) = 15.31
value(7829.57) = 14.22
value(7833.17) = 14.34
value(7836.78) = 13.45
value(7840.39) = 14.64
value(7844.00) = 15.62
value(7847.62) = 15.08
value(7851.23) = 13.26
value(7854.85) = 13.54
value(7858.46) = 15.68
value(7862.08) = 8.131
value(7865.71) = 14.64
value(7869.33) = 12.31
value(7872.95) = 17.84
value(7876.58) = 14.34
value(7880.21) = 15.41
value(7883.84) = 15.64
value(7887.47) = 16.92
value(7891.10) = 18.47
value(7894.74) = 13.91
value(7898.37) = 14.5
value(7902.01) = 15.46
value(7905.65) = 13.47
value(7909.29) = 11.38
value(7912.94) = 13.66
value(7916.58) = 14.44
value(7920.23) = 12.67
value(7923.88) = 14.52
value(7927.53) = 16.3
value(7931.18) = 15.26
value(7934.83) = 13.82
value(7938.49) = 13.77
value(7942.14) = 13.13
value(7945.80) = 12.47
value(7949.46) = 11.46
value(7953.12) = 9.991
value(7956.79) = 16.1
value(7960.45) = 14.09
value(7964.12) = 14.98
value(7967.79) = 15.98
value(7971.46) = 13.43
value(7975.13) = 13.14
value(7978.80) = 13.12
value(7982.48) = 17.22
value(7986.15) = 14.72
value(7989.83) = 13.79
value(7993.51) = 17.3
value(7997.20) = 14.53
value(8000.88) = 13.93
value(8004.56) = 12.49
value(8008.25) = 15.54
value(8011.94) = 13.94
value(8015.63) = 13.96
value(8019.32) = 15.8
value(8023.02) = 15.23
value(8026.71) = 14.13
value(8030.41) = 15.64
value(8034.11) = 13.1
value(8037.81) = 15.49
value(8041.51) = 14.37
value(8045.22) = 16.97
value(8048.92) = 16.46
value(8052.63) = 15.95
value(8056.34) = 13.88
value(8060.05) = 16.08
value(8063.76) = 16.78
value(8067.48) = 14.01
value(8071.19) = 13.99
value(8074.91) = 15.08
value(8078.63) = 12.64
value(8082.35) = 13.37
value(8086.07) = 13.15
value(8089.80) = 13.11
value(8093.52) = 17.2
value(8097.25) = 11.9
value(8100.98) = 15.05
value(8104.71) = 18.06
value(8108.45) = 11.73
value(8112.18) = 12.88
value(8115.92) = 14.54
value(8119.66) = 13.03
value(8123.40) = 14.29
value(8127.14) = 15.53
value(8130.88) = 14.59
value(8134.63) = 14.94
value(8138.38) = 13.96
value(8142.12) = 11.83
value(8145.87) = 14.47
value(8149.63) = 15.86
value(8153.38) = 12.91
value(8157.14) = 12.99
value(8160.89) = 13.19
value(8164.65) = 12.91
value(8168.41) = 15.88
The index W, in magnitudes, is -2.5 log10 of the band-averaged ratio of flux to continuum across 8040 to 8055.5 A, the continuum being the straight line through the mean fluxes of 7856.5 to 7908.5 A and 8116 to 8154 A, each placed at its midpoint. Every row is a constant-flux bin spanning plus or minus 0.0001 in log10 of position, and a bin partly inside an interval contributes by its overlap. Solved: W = -0.11 mag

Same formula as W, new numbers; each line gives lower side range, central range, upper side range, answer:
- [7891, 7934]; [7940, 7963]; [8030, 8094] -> 0.119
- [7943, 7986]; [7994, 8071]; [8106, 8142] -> -0.081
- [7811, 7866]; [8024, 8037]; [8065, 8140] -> -0.023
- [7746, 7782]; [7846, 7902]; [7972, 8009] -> 0.043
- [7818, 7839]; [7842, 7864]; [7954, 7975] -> 0.059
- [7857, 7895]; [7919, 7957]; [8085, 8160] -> 0.091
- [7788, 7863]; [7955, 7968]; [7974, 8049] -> -0.034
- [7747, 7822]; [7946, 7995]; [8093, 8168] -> 0.048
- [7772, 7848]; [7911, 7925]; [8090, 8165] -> 0.071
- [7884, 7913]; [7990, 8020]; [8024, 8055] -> 0.040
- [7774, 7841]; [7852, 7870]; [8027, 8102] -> 0.158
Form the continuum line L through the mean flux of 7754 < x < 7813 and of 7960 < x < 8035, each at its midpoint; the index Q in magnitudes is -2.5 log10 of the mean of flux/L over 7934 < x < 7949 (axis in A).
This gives 0.14 mag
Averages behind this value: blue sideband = 15.9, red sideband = 14.6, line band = 13.1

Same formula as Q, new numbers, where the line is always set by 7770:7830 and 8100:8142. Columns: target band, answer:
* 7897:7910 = 0.07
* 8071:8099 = 0.04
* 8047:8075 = -0.06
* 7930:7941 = 0.04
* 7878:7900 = -0.07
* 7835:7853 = 0.04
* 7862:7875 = 0.07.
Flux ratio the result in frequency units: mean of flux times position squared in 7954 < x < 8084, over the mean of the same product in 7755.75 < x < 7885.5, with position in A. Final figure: 1.03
